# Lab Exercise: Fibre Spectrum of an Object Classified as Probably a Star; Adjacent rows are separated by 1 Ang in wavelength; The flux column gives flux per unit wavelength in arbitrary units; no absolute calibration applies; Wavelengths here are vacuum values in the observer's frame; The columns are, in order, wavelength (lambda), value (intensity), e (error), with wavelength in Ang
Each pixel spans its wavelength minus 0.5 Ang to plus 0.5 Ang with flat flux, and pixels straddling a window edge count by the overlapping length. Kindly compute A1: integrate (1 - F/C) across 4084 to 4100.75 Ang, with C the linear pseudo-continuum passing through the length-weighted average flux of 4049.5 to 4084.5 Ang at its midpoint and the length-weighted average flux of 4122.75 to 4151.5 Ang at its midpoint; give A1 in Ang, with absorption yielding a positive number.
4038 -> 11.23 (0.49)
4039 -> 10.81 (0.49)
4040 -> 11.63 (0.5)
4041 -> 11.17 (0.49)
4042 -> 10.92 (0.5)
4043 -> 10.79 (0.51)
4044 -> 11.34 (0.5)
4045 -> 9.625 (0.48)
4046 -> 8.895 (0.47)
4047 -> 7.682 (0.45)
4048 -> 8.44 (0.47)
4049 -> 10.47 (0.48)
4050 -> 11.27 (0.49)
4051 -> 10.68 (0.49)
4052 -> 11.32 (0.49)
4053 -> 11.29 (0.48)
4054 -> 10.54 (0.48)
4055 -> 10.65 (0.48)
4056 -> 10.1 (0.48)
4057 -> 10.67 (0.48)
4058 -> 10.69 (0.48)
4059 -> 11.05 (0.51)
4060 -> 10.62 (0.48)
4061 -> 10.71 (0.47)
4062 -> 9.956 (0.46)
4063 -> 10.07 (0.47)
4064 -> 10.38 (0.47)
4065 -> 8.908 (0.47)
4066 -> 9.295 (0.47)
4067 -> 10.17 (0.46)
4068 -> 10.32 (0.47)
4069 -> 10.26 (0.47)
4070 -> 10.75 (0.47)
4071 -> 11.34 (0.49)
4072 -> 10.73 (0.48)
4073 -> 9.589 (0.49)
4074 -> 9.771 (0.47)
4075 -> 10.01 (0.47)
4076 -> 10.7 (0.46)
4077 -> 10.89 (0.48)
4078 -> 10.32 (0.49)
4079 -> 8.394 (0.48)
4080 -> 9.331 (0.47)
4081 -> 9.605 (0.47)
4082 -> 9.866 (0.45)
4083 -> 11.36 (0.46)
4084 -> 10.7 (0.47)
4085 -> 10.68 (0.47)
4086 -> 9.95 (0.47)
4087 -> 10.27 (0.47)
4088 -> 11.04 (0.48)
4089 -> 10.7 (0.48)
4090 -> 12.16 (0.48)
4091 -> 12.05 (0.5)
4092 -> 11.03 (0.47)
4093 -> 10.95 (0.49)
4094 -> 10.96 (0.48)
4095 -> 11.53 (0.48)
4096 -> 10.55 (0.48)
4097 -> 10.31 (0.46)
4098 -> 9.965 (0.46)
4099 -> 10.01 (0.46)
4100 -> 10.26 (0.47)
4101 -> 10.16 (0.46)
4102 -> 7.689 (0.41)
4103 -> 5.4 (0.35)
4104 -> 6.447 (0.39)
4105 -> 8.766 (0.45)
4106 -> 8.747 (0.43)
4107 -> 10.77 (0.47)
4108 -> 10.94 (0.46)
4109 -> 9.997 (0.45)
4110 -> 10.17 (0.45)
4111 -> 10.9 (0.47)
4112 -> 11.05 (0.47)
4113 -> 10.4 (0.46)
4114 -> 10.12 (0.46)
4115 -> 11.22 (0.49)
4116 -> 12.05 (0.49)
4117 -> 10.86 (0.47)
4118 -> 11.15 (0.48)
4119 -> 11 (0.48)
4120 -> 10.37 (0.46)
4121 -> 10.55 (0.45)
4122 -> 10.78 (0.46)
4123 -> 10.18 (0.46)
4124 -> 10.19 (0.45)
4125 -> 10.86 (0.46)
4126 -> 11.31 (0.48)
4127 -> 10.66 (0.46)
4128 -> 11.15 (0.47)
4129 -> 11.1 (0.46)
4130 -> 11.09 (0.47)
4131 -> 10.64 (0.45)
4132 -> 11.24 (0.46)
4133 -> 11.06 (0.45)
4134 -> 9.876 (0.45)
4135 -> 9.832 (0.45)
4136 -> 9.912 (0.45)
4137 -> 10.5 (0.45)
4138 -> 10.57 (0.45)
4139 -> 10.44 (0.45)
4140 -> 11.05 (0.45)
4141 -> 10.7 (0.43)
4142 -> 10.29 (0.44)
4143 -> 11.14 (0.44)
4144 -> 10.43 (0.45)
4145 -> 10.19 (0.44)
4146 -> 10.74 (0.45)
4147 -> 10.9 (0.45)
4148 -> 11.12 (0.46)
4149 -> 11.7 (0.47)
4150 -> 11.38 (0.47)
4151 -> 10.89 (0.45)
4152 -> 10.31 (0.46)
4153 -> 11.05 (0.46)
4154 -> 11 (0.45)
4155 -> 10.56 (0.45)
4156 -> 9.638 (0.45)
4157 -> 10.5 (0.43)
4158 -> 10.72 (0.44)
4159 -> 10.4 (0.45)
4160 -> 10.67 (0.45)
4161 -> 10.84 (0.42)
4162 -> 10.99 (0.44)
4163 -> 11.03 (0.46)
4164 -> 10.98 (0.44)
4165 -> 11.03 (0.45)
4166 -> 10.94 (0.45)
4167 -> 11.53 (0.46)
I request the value -0.44 Ang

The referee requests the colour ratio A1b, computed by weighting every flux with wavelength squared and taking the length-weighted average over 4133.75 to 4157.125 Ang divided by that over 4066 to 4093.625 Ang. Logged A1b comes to 1.05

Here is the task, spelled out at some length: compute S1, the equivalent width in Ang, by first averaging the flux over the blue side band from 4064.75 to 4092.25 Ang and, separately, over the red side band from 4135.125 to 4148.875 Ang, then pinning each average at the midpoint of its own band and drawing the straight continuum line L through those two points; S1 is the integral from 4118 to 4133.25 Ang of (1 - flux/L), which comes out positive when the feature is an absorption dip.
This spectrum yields -0.4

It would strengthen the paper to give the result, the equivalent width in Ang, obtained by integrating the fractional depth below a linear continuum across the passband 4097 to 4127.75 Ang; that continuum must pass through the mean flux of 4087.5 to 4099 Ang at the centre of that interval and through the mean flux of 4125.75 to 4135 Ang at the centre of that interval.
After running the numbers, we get 2.2 Ang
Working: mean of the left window 11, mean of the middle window 10.1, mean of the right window 10.8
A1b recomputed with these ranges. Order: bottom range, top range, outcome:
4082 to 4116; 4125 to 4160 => 1.07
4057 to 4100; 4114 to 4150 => 1.06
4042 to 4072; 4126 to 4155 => 1.09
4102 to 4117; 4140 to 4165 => 1.13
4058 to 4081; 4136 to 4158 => 1.09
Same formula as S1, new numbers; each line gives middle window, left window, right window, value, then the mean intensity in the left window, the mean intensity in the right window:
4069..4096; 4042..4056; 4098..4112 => -2.4 Ang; 10.3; 9.34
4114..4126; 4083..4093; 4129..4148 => -0.1 Ang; 11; 10.6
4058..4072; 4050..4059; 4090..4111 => 0.3 Ang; 10.8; 9.92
